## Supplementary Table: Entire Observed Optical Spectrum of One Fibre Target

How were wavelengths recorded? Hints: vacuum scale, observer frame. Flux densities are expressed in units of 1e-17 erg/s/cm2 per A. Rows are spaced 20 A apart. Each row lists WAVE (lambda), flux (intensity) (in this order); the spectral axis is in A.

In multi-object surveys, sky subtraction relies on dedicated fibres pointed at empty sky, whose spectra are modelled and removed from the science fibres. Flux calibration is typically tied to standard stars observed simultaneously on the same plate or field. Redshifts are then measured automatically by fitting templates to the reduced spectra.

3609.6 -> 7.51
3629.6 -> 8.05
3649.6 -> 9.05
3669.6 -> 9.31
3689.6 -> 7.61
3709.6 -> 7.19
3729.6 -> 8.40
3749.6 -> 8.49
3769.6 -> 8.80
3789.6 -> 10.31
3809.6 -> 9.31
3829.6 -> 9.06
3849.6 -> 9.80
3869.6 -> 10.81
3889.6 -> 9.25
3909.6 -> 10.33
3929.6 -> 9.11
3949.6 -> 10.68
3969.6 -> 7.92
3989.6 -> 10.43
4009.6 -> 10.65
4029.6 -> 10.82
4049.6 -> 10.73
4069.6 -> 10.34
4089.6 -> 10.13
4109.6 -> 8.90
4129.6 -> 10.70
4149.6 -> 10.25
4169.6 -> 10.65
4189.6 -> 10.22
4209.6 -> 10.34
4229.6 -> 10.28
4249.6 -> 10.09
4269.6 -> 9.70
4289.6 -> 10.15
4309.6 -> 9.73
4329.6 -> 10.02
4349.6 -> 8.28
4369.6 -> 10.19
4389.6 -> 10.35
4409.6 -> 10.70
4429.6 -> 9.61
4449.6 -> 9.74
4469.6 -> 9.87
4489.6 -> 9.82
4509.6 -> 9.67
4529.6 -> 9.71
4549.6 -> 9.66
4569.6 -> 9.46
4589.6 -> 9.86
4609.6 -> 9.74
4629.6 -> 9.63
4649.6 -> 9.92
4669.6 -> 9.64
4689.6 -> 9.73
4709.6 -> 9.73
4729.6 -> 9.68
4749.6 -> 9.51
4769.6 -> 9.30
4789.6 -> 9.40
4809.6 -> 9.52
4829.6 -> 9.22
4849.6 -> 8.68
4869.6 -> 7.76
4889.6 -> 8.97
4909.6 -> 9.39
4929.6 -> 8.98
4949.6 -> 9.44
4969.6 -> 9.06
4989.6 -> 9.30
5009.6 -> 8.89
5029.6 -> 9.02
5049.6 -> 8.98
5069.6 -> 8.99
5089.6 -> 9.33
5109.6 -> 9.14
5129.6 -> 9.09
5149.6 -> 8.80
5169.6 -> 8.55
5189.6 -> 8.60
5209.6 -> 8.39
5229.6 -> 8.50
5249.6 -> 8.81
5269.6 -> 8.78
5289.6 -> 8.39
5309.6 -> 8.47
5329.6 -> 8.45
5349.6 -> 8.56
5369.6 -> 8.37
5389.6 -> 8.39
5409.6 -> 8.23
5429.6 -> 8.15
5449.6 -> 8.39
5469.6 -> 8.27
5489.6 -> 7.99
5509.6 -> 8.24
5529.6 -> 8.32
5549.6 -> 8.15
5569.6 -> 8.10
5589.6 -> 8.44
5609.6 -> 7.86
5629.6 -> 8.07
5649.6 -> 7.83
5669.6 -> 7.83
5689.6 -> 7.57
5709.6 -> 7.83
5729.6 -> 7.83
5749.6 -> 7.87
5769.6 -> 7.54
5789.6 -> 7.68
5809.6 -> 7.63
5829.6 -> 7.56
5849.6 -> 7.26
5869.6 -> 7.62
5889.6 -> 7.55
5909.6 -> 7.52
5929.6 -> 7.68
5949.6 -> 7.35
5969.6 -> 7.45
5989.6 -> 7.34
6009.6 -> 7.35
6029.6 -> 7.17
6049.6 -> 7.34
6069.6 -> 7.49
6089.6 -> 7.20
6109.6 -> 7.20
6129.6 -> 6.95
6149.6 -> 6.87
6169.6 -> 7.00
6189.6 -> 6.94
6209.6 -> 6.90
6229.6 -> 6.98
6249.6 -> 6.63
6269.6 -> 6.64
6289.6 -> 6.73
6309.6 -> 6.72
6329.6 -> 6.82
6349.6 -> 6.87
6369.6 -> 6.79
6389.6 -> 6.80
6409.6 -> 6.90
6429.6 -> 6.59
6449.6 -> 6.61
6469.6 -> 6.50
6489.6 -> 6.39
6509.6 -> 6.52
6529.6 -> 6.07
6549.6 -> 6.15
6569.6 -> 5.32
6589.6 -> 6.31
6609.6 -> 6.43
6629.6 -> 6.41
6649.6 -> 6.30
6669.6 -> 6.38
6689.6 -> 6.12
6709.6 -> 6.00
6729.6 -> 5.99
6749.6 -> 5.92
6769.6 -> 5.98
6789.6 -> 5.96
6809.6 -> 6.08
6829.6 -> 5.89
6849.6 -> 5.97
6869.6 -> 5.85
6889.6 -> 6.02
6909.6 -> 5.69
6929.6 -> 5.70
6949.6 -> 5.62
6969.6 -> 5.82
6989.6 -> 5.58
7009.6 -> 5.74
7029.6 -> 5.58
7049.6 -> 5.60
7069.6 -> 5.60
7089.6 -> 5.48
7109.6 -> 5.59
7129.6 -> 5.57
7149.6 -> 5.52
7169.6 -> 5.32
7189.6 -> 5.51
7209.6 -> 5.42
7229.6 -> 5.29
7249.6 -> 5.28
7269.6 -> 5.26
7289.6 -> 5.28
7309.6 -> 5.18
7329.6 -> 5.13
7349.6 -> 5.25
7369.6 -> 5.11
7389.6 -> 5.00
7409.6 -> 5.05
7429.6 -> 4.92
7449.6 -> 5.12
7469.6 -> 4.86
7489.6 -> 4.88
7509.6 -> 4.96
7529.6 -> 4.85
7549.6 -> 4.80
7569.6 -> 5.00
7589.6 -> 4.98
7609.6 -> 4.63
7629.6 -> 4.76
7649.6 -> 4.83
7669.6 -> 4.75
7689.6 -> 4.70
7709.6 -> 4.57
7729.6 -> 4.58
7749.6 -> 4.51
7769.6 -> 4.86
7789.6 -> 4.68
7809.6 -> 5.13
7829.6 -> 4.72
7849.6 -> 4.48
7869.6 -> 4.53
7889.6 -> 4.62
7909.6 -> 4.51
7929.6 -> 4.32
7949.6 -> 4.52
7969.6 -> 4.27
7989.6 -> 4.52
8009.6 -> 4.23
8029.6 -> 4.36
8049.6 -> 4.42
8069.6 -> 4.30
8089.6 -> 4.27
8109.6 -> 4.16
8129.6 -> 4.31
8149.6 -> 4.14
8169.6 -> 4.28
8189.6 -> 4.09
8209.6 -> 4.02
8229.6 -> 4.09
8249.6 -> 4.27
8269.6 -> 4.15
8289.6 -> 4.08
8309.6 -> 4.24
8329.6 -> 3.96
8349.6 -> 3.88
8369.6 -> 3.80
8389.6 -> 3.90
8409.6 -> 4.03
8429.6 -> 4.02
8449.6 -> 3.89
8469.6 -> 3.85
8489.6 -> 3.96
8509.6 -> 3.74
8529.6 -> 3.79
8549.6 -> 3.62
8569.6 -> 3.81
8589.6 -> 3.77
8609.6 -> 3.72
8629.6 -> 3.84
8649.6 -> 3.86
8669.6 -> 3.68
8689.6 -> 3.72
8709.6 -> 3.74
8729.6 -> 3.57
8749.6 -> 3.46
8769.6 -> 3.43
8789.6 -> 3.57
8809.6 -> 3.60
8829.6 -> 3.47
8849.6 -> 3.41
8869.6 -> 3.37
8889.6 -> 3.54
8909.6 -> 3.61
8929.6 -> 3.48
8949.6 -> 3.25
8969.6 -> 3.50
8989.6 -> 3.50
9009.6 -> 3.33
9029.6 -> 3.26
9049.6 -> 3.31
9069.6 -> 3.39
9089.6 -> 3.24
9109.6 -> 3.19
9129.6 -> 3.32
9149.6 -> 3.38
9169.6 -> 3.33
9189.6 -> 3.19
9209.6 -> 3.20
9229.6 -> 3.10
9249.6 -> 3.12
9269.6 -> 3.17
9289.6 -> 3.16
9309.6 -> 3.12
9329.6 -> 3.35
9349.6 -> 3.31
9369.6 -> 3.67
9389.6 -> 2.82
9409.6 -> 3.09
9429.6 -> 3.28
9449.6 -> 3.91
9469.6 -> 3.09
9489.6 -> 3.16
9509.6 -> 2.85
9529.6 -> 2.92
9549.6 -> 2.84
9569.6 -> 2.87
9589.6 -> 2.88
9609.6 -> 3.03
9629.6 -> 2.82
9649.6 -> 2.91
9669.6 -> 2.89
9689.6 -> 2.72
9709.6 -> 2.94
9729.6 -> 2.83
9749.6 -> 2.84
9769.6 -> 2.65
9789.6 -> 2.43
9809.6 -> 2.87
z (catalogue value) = 0.00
